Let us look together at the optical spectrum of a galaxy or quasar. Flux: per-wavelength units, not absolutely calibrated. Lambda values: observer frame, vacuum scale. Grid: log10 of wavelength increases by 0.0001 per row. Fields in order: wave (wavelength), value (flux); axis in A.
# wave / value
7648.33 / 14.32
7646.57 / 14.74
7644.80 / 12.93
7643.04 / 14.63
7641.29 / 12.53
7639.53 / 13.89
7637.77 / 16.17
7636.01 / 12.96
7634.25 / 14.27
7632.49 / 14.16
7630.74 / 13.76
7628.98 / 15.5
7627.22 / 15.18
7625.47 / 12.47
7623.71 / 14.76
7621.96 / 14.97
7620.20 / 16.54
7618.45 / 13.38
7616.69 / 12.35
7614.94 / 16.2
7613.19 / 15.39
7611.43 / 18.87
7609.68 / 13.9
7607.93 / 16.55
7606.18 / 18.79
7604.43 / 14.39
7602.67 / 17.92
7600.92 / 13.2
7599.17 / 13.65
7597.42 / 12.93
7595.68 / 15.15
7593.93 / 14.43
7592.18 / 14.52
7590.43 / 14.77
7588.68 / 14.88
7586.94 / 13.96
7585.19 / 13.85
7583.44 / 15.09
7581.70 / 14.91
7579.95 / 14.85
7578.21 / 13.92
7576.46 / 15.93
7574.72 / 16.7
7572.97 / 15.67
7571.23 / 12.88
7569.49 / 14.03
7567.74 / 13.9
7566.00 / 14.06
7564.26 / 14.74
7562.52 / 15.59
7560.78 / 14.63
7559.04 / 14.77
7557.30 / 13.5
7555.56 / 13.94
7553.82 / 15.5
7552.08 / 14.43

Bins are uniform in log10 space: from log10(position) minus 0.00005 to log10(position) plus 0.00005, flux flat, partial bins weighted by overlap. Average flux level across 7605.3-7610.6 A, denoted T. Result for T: 16.5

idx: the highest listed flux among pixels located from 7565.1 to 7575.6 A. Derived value 16.7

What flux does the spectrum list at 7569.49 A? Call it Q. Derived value 14.03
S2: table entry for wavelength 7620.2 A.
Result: 16.54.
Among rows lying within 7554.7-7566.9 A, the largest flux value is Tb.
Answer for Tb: 15.59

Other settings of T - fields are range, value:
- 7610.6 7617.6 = 15.7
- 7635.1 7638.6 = 14.5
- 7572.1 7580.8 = 15.4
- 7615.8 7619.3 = 12.9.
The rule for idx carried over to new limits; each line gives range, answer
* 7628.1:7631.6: 15.5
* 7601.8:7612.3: 18.87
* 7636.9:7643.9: 16.17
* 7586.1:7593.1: 14.88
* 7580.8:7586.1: 15.09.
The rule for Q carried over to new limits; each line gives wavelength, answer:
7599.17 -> 13.65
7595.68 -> 15.15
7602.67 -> 17.92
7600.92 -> 13.2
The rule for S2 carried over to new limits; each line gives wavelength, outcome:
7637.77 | 16.17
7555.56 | 13.94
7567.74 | 13.9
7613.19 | 15.39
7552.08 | 14.43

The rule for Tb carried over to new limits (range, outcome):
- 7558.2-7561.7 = 14.77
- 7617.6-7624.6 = 16.54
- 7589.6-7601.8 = 15.15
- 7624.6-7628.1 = 15.18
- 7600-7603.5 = 17.92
